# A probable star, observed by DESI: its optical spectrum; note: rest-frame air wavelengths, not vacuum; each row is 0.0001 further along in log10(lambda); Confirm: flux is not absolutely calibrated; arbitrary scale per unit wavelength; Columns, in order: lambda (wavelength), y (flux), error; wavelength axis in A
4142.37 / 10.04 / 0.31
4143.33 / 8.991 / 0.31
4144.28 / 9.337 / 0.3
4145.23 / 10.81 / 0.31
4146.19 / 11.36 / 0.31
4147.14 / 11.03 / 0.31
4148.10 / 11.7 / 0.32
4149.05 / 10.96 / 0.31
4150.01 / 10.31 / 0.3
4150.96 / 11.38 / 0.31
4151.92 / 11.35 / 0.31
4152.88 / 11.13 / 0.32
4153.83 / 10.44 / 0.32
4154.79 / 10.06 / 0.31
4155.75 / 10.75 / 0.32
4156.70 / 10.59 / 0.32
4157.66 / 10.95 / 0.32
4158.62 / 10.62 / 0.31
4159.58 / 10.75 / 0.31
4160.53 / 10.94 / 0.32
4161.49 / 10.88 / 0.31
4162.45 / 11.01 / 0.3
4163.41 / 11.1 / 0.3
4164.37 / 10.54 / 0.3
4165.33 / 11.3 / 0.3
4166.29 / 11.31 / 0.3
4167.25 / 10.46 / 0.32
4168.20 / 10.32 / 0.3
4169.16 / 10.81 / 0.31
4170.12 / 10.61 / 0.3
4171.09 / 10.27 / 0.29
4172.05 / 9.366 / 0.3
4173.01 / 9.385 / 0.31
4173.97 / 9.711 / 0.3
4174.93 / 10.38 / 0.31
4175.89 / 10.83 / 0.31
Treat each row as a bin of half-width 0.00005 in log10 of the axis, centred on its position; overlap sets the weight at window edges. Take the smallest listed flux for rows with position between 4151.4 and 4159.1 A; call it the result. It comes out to 10.06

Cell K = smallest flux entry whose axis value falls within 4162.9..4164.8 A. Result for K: 10.54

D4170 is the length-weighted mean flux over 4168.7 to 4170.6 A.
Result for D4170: 10.7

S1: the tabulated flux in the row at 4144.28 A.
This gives 9.337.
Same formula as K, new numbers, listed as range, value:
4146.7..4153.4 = 10.31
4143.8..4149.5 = 9.337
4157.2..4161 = 10.62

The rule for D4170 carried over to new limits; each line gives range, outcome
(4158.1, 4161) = 10.8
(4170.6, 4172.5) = 9.78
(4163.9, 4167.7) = 10.9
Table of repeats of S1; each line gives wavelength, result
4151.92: 11.35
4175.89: 10.83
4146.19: 11.36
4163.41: 11.1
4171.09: 10.27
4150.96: 11.38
